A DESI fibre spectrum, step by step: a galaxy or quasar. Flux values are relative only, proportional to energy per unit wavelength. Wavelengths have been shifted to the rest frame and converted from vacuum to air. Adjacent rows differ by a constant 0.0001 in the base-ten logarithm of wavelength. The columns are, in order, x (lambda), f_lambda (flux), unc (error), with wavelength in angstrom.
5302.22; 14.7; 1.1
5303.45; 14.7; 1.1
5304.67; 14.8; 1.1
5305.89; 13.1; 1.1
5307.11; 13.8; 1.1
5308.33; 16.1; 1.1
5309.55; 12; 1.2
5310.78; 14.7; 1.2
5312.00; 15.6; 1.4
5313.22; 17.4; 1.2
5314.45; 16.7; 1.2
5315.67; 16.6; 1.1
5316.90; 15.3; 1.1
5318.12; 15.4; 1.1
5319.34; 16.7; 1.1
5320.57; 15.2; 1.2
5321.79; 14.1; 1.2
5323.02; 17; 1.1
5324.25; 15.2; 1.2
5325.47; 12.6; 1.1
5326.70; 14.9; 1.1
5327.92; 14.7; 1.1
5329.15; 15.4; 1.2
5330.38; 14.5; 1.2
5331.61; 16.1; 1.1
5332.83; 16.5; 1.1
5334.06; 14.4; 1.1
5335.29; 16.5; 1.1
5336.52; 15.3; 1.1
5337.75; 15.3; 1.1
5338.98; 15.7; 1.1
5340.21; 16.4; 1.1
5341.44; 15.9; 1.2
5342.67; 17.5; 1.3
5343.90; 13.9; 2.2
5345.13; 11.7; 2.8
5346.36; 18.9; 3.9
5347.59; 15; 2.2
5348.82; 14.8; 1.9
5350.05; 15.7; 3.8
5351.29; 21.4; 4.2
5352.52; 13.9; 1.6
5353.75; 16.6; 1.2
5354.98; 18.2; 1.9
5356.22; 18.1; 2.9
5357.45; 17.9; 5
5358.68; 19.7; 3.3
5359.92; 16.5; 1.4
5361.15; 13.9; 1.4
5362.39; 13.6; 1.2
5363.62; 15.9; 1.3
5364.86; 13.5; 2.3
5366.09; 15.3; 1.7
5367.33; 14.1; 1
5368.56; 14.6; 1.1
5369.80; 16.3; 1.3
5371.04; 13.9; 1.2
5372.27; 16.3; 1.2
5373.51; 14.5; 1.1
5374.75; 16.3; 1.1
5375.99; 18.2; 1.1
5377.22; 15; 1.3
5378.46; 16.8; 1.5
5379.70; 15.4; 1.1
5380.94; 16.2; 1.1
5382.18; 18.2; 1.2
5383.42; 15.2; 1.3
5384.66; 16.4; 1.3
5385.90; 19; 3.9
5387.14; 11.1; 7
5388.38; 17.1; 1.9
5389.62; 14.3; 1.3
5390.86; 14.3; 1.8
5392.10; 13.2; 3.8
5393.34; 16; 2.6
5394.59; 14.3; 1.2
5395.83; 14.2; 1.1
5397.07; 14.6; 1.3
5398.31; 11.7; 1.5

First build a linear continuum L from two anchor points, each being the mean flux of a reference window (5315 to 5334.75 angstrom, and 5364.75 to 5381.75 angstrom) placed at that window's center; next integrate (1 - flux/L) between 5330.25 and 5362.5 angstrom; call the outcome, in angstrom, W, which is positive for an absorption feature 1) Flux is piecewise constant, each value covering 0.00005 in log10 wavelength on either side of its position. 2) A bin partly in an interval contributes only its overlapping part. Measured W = -1.5 angstrom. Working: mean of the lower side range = 15.3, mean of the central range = 16.1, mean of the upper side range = 15.5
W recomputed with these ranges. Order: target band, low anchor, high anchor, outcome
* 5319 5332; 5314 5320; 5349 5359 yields 1.08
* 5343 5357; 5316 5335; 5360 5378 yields -0.97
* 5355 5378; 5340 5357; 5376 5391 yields 0.39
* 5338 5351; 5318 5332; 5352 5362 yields 0.37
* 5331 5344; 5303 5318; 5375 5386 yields -0.15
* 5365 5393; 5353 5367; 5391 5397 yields -0.54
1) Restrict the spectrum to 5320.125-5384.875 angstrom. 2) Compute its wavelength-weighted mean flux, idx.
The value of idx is 15.8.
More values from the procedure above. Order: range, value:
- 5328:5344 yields 15.7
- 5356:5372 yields 15.6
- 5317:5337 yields 15.3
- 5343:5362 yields 16.4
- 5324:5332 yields 14.7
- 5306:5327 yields 15.2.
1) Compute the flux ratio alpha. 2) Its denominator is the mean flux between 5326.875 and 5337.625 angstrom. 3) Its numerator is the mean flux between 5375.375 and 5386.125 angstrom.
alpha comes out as 1.08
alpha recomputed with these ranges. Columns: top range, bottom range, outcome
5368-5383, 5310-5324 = 1.01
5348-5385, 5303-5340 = 1.06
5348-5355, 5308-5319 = 1.07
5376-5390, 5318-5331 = 1.06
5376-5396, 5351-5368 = 0.96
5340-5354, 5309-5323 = 1.03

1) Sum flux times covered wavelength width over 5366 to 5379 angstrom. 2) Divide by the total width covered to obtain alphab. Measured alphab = 15.6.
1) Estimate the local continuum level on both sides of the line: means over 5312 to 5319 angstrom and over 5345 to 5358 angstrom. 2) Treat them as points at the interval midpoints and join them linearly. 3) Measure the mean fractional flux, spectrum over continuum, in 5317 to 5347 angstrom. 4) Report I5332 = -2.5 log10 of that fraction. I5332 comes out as 0.07 mag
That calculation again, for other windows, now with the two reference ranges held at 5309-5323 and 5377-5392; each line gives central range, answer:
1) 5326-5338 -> 0.01 mag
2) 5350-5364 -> -0.08 mag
